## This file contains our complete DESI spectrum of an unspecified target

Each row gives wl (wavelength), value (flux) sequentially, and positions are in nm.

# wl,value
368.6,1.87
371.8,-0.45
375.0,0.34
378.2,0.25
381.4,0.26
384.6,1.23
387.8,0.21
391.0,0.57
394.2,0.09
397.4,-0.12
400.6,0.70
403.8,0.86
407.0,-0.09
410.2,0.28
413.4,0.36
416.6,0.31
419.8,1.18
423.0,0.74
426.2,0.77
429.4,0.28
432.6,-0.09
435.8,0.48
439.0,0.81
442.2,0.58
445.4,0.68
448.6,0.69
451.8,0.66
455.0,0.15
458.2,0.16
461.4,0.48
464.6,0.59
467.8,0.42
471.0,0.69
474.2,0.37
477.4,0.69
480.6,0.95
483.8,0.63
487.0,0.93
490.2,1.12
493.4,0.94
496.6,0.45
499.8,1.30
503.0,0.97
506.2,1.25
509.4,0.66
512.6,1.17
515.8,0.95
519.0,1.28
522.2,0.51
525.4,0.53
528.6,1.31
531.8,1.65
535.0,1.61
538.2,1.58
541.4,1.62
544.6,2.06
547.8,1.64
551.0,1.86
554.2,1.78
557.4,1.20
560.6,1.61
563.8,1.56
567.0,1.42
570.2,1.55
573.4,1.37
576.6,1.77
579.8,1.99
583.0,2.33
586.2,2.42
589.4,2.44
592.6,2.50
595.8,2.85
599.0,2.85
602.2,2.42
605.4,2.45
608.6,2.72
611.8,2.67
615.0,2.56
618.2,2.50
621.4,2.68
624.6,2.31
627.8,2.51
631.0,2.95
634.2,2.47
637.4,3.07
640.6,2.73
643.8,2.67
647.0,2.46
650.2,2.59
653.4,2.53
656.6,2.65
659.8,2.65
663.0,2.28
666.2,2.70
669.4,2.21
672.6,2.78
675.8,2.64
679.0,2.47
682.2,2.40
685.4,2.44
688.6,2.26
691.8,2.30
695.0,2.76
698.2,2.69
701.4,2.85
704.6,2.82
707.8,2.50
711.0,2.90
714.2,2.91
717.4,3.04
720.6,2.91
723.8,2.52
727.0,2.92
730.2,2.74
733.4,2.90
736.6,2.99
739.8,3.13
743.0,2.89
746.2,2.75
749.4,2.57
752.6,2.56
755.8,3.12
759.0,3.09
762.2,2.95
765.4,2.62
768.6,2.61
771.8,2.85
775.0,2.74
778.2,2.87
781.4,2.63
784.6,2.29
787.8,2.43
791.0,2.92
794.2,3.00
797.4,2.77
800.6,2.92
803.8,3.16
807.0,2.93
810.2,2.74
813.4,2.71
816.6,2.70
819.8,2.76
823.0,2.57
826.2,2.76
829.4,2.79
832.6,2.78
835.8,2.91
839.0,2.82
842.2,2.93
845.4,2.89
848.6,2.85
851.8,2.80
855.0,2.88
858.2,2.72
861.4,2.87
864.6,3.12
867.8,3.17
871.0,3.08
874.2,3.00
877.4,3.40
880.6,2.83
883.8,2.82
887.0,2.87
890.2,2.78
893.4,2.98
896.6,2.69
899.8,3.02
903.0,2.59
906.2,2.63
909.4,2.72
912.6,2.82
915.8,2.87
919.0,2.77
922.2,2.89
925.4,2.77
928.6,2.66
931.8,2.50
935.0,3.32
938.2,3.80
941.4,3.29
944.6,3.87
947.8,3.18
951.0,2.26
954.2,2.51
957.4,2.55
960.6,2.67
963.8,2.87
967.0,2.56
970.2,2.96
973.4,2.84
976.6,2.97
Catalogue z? 0.33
